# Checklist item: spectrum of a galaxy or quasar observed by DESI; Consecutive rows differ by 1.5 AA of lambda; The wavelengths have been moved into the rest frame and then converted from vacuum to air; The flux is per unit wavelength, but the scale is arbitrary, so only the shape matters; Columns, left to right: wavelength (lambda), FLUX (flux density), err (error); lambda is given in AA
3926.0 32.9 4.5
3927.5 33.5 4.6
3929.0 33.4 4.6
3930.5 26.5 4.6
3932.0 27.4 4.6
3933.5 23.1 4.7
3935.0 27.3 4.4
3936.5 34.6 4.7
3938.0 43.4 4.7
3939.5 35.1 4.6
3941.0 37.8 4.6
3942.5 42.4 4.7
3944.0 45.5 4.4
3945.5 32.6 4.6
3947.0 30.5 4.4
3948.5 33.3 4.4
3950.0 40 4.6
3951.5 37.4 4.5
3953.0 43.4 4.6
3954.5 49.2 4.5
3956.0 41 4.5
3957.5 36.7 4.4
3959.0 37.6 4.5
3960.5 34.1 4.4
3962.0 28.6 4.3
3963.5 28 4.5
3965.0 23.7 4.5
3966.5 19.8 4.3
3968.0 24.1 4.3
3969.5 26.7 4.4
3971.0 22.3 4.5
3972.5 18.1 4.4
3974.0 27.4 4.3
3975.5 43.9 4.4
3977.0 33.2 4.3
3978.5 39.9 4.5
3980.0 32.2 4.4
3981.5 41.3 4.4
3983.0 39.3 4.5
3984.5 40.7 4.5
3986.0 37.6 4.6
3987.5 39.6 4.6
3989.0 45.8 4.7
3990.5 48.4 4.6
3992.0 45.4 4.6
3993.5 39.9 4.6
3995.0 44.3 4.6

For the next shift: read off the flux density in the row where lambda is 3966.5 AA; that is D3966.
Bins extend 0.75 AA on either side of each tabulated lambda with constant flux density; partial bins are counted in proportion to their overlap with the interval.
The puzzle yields 19.8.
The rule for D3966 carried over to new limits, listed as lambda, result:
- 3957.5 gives 36.7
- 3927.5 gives 33.5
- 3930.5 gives 26.5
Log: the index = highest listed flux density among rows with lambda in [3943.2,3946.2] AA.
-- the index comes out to 45.5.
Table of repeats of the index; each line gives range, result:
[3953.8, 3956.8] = 49.2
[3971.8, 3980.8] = 43.9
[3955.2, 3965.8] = 41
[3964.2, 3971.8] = 26.7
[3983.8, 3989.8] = 45.8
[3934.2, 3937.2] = 34.6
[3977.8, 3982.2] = 41.3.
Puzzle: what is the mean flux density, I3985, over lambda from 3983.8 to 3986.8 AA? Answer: 39.1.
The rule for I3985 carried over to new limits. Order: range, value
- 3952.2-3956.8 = 44.4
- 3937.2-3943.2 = 39.6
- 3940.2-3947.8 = 37.7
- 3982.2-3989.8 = 40.7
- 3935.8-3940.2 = 37.8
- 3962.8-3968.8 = 23.9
